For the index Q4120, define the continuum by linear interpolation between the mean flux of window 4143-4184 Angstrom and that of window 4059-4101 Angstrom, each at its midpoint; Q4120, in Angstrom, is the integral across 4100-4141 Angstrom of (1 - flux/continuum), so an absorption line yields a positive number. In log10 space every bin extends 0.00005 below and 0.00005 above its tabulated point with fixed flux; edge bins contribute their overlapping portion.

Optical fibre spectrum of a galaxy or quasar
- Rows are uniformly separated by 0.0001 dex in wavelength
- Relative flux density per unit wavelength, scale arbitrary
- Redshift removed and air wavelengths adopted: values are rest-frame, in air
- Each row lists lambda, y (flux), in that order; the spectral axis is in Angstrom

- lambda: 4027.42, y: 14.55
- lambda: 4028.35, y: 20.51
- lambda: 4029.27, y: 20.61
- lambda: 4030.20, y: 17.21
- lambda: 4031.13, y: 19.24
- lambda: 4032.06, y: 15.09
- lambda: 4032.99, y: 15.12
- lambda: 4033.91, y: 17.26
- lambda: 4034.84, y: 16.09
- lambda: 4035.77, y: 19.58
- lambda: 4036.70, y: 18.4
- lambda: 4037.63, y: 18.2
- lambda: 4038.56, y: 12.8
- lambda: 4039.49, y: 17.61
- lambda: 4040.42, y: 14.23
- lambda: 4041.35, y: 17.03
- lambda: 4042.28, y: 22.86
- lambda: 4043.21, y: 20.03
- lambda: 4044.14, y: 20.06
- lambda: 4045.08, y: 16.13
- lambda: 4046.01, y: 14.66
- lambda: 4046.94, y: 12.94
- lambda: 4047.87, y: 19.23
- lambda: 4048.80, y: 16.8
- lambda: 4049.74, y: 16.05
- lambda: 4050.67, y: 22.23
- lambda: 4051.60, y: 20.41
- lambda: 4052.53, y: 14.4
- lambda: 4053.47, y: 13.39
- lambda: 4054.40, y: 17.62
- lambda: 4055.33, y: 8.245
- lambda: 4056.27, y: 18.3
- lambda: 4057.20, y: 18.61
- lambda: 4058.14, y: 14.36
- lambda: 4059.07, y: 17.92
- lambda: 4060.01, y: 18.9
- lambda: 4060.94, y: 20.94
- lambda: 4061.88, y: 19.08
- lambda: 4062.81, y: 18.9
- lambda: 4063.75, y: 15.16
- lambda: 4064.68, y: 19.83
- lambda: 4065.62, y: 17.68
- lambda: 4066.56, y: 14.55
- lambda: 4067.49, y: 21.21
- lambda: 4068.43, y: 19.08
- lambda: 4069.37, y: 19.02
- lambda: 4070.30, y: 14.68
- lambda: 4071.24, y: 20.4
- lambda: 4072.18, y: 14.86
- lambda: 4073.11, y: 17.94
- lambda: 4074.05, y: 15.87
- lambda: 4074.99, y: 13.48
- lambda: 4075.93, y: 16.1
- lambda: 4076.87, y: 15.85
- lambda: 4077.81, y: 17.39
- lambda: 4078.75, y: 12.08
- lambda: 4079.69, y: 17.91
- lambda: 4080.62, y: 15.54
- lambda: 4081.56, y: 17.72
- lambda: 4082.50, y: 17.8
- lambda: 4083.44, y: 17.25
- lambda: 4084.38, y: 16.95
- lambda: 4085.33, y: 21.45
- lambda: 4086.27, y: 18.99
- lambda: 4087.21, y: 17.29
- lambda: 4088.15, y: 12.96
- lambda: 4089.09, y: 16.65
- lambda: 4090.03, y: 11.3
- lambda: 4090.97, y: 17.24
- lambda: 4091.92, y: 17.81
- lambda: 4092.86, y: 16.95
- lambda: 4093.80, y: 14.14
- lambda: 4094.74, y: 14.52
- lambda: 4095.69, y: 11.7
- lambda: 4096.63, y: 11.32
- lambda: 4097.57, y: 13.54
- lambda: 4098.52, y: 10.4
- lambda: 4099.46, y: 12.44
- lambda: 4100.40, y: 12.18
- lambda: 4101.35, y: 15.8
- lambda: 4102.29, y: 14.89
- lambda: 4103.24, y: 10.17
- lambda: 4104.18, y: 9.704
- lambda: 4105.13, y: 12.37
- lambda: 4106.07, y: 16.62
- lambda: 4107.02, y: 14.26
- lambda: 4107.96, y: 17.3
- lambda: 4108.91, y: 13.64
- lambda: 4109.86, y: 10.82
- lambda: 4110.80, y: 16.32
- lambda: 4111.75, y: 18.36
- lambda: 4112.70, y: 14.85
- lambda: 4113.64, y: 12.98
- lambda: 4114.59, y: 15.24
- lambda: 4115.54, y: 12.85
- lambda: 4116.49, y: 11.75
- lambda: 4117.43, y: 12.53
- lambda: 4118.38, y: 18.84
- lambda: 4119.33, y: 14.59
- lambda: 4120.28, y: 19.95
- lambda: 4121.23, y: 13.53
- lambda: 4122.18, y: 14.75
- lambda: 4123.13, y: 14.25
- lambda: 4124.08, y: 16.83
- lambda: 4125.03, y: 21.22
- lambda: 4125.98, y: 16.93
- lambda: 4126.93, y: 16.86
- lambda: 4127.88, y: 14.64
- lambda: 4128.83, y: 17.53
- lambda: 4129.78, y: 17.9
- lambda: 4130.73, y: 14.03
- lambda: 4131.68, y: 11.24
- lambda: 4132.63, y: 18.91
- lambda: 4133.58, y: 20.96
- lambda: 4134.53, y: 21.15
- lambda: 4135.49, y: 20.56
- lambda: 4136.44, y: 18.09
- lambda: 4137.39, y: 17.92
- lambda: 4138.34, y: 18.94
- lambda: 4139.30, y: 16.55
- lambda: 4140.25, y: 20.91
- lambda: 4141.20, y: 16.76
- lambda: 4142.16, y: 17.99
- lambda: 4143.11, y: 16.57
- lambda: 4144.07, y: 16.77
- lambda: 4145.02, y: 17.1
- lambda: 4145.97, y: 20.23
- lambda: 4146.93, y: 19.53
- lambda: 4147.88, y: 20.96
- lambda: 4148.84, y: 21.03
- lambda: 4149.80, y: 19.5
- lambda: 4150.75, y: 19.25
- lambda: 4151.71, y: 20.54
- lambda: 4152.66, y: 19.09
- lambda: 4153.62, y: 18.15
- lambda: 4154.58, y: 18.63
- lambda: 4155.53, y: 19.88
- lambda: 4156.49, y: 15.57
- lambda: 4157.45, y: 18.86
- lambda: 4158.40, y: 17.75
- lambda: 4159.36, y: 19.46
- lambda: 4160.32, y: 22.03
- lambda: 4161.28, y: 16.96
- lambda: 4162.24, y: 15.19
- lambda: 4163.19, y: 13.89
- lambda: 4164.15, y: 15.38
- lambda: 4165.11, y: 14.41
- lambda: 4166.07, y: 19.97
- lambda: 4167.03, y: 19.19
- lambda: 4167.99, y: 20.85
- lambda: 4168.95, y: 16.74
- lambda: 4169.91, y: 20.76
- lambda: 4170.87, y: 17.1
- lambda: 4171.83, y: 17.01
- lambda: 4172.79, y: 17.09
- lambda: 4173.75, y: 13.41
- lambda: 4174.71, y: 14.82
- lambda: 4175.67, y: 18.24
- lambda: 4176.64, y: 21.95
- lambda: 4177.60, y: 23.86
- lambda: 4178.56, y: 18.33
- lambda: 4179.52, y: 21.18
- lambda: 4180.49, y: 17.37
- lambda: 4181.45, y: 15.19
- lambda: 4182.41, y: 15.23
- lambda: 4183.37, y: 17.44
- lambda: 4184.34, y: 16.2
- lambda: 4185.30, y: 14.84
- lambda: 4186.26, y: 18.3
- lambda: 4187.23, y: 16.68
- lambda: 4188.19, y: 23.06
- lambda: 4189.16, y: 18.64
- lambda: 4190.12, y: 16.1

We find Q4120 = 3.4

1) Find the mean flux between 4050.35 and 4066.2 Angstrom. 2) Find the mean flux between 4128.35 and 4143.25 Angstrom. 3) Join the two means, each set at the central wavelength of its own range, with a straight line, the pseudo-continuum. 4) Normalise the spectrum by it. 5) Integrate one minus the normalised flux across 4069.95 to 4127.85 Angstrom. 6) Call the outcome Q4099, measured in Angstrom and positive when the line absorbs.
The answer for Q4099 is 7.8 Angstrom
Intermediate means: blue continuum 17.3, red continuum 17.9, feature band 15.3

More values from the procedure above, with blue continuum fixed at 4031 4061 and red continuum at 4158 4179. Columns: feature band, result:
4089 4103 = 2.8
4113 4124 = 1.8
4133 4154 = -1.5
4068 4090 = 0.7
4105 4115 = 1.5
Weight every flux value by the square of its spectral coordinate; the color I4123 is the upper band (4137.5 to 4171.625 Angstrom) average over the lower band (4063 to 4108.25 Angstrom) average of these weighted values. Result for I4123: 1.21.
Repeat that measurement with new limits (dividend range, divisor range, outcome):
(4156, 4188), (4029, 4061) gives 1.10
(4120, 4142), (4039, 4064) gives 1.05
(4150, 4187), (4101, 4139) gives 1.16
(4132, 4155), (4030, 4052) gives 1.14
